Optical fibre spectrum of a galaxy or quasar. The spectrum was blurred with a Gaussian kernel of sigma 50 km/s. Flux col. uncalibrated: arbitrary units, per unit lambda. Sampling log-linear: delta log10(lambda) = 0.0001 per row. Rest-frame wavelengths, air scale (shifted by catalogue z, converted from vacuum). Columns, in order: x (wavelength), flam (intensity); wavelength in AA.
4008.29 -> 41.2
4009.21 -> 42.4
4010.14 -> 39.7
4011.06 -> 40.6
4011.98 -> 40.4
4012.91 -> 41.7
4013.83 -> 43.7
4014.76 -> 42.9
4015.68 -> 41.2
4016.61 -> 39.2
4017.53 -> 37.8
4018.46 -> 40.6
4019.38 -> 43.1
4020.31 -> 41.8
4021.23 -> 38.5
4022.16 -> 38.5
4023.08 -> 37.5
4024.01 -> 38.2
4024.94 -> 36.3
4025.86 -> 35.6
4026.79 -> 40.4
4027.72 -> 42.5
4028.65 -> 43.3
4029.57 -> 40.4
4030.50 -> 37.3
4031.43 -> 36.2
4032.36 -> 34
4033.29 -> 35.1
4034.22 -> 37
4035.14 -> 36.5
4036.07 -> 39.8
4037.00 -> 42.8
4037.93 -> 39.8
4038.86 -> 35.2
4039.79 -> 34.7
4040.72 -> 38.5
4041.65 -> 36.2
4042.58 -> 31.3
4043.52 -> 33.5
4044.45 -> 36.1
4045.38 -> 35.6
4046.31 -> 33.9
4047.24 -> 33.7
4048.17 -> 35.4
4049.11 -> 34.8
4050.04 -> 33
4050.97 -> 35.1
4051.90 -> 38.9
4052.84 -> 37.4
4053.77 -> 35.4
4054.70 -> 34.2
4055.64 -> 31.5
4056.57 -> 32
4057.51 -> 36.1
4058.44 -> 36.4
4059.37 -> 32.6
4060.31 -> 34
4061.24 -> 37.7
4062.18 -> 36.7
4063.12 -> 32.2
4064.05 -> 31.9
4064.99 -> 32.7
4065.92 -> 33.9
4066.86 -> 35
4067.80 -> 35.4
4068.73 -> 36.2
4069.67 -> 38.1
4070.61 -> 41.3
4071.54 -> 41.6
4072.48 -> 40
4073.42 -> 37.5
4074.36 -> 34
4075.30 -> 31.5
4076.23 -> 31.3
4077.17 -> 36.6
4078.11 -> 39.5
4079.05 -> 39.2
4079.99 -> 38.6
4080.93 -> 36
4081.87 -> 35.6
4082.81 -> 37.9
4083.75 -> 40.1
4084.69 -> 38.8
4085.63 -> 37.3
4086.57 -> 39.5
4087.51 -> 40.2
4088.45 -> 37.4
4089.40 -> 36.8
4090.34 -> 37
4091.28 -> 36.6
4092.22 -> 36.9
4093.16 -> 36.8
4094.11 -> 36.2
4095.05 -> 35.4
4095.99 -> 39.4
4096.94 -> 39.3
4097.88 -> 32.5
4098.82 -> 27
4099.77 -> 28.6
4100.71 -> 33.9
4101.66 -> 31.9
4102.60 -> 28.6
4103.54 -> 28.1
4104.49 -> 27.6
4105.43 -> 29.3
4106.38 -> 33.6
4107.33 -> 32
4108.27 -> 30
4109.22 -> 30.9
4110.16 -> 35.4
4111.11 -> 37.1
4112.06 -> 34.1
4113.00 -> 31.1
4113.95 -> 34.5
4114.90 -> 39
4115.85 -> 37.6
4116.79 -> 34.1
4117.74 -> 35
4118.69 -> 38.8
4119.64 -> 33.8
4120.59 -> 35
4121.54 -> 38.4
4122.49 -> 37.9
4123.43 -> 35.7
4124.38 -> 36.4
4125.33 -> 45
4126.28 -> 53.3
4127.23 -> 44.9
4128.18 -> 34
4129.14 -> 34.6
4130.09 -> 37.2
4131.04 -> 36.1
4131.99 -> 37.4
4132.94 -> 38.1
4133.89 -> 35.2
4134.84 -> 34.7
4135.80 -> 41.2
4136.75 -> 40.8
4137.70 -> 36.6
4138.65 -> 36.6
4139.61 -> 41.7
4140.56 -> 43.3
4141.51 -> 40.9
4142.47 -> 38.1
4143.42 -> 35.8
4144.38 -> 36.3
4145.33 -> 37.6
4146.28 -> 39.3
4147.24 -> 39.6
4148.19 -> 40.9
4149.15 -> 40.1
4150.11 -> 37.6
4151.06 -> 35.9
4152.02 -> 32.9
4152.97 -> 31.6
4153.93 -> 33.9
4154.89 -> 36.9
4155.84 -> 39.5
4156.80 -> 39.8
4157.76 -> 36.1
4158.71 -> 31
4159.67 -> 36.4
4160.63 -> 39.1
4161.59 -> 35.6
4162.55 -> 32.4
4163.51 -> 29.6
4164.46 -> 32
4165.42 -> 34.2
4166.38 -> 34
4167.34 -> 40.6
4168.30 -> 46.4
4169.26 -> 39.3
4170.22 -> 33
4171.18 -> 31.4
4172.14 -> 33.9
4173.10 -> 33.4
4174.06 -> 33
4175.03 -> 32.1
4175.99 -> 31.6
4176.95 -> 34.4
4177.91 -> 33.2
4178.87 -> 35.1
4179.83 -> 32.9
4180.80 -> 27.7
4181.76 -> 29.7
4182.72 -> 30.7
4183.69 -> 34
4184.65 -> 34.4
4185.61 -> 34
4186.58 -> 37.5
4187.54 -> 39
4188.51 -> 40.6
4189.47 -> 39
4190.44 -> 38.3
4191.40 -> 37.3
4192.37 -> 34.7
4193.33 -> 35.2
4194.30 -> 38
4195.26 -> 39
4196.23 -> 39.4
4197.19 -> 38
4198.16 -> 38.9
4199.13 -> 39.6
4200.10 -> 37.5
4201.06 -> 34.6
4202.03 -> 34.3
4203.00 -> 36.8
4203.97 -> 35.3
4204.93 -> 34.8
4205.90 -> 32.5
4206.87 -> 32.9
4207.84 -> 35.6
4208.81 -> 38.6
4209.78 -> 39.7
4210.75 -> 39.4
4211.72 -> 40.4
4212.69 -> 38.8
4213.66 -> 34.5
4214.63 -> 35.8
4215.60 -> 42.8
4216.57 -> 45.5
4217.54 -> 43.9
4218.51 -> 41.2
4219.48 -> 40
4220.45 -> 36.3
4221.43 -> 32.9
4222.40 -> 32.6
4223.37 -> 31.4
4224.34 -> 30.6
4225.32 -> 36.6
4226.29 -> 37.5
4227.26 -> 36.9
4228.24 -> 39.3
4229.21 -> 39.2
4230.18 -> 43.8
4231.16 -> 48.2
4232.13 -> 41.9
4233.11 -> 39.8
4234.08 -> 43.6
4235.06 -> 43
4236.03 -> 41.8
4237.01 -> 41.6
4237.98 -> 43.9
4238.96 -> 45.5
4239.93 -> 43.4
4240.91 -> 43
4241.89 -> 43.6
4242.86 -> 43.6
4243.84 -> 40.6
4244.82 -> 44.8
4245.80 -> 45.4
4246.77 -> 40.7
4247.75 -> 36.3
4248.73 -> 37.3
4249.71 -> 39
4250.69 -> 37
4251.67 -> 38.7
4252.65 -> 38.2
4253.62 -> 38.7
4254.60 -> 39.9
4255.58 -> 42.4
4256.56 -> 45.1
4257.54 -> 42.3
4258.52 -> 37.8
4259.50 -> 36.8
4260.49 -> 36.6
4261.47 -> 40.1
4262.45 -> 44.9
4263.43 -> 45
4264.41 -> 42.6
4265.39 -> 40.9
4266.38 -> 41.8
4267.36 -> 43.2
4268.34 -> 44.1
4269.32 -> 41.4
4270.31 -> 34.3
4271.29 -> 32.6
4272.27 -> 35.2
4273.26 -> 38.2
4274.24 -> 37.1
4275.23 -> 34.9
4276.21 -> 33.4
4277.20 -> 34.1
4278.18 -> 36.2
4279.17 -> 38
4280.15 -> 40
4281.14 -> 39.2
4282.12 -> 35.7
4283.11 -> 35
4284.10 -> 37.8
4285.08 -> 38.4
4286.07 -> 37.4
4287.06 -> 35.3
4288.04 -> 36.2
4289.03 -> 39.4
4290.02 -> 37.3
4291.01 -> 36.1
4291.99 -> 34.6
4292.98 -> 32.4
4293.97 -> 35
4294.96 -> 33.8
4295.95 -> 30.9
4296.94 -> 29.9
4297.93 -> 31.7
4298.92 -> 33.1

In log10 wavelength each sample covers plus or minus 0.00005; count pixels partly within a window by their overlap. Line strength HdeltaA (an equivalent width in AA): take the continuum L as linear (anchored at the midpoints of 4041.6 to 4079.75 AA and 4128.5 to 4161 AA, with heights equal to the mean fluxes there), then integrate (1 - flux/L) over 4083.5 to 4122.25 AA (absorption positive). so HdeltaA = 1.7 AA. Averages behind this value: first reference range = 35.4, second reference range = 37.4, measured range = 34.8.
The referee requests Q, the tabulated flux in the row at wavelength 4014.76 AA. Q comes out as 42.9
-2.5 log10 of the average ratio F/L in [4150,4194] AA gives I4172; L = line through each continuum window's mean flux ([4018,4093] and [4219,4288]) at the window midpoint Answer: 0.10 mag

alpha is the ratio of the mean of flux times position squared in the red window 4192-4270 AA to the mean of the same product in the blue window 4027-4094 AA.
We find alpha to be 1.2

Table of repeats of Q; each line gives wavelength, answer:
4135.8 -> 41.2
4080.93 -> 36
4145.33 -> 37.6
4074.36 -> 34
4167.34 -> 40.6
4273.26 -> 38.2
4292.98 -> 32.4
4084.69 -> 38.8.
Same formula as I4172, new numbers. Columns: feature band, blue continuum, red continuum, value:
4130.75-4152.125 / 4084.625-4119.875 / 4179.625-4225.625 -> -0.09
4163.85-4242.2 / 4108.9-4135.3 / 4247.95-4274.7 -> 0.03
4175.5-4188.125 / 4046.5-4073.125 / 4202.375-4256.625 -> 0.15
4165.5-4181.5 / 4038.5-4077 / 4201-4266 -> 0.11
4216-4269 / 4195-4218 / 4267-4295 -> -0.09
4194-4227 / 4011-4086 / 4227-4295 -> 0.05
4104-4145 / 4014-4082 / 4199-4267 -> 0.04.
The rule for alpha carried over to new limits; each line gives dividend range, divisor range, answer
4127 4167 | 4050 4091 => 1.05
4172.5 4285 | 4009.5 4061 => 1.12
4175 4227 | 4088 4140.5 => 1.06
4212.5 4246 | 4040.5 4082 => 1.23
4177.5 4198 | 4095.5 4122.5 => 1.11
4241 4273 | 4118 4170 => 1.13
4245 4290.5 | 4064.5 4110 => 1.20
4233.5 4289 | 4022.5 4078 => 1.22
